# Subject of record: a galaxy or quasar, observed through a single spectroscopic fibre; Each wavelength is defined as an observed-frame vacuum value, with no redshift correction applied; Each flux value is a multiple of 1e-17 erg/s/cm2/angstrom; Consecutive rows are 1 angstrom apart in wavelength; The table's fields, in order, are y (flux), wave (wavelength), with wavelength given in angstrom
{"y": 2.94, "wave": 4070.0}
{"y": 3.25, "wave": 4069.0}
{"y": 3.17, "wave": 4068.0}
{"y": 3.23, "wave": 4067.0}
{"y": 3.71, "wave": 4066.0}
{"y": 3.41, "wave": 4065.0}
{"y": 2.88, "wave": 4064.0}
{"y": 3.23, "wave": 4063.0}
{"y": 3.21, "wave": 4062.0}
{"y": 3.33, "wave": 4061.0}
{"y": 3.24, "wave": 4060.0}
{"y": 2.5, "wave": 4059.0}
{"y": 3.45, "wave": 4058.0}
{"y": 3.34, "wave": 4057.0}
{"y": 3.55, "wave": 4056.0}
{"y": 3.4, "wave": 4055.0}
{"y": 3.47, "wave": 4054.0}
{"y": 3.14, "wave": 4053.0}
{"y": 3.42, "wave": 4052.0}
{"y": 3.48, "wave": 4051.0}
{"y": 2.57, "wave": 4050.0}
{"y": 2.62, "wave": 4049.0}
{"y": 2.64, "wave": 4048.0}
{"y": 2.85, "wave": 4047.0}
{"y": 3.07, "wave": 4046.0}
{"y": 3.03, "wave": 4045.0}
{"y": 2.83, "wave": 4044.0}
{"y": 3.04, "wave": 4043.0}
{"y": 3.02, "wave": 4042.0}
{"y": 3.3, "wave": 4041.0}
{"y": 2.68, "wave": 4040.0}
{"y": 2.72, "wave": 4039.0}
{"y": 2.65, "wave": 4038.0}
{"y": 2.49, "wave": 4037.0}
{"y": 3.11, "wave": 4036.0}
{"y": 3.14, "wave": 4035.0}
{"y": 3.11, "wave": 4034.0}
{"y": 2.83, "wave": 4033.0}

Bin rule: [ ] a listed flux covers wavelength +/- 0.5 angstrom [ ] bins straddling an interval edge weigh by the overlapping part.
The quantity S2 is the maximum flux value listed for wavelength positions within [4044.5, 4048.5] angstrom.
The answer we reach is 3.07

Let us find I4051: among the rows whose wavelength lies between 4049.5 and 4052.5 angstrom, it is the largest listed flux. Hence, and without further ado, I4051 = 3.48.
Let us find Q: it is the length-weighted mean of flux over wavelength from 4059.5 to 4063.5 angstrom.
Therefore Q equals 3.25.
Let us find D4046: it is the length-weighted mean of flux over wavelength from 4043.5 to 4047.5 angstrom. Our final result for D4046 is 2.94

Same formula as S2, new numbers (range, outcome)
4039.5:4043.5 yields 3.3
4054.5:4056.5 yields 3.55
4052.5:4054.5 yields 3.47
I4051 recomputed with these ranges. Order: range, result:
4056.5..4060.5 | 3.45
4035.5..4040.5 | 3.11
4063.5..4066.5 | 3.71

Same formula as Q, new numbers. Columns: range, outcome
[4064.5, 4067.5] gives 3.45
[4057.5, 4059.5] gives 2.98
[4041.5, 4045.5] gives 2.98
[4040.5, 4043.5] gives 3.12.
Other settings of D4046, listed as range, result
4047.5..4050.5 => 2.61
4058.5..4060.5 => 2.87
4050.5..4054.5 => 3.38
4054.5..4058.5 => 3.43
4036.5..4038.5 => 2.57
